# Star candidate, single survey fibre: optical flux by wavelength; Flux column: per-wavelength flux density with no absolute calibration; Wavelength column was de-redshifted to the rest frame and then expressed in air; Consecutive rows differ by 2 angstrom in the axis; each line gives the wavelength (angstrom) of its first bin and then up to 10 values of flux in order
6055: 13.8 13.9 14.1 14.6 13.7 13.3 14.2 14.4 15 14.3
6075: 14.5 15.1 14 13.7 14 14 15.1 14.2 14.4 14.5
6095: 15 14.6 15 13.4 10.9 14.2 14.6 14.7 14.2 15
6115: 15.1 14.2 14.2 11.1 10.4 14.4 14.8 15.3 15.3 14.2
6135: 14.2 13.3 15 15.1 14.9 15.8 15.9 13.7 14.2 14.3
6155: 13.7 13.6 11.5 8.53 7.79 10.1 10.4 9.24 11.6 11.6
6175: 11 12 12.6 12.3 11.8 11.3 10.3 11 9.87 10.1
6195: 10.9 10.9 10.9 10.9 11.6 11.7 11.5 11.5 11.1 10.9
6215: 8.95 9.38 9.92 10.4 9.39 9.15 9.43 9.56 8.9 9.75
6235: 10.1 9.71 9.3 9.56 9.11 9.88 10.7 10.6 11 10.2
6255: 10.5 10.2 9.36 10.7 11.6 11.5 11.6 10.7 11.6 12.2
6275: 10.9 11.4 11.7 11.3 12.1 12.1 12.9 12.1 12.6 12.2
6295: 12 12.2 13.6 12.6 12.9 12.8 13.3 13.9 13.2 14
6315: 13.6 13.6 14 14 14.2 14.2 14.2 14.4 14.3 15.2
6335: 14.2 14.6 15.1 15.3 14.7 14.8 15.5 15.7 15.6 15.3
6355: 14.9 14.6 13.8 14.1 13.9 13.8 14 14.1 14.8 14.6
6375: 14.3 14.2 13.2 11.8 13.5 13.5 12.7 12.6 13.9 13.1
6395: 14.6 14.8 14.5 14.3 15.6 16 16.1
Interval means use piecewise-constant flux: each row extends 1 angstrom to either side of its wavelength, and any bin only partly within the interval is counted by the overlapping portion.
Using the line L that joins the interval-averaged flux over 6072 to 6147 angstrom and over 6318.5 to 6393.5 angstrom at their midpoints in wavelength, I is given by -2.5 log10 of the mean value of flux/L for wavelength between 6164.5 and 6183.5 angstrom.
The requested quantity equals 0.254 mag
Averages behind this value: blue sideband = 14.3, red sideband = 14.2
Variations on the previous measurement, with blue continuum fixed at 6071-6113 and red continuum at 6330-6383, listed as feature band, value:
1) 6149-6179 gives 0.24 mag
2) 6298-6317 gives 0.08 mag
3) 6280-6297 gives 0.18 mag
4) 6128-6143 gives -0.03 mag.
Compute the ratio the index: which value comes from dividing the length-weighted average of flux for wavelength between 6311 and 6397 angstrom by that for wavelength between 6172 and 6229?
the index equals 1.32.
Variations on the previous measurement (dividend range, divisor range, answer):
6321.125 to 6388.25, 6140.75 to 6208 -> 1.21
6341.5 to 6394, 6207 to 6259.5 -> 1.42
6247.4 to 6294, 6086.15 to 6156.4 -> 0.80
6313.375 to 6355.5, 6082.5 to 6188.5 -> 1.10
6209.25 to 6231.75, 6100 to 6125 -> 0.72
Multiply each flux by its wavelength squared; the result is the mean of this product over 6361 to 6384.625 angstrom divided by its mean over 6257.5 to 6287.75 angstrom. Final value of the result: 1.3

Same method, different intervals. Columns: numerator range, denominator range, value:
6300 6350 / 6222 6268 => 1.44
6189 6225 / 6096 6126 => 0.79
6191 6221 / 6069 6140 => 0.78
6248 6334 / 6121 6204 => 1.05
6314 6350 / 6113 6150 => 1.08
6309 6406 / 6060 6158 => 1.09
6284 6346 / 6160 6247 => 1.36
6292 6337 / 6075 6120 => 1.02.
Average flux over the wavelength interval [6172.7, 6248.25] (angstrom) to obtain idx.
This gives 10.5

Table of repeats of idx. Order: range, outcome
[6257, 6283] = 11.2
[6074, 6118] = 14.3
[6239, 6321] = 11.8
